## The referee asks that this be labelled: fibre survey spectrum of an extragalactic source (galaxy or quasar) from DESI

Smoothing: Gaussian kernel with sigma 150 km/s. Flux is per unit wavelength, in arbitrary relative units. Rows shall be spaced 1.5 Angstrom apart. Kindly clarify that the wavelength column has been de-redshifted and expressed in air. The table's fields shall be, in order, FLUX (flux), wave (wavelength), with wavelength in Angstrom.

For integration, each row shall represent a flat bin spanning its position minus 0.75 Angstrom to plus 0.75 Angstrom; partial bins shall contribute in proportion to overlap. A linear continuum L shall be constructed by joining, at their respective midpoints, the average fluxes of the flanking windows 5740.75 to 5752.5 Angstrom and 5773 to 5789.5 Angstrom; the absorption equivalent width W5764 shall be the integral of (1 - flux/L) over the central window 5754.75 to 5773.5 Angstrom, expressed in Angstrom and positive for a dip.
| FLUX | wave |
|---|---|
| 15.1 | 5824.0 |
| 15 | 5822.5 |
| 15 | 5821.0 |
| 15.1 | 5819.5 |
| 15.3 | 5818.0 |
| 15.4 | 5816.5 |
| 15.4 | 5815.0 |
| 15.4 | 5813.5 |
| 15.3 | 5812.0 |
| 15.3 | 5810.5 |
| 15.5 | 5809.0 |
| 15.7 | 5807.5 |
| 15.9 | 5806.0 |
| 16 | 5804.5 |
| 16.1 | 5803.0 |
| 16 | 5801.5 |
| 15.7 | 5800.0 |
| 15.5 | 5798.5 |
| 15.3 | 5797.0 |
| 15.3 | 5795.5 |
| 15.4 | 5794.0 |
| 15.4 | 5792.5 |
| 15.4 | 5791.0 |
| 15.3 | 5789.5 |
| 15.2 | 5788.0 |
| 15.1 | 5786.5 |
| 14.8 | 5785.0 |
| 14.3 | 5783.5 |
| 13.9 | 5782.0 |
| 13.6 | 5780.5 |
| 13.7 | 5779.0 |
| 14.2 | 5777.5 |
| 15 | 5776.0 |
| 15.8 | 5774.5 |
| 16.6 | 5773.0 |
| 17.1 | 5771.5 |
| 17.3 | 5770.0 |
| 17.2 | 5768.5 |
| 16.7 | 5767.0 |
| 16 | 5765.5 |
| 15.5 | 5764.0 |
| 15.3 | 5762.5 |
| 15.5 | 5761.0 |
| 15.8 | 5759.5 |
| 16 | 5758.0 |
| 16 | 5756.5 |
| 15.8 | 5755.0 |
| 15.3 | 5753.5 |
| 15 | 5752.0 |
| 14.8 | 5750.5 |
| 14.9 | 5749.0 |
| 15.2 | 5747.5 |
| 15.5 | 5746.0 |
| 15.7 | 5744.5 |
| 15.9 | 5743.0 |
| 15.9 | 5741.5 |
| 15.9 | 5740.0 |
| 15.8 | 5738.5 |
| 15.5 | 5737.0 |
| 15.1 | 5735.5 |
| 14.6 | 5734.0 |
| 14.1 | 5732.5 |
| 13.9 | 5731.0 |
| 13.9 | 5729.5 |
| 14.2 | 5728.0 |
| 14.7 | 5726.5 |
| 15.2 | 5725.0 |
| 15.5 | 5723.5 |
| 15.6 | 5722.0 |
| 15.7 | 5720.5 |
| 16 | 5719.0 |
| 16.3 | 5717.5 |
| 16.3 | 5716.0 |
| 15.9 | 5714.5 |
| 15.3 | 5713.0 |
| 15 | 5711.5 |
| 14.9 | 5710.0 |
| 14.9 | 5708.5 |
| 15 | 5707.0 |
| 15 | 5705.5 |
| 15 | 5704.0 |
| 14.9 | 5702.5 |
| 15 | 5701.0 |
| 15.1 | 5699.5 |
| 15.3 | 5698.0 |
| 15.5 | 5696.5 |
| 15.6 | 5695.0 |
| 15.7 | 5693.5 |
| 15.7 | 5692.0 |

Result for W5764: -1.5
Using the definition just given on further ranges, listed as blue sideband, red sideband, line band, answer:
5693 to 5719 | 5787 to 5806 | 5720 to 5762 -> 0.50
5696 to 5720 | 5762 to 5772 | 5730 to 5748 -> 0.78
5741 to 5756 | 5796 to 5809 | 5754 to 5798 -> 0.32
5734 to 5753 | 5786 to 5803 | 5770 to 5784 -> 0.35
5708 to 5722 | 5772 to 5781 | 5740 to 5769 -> -0.99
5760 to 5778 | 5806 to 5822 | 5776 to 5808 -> 1.14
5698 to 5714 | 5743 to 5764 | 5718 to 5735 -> 0.38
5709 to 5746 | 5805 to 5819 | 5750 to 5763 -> -0.14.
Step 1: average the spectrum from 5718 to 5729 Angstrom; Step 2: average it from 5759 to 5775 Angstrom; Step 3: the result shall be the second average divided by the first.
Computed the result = 1.07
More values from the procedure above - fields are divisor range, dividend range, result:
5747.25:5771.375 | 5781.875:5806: 0.97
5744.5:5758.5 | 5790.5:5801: 1.00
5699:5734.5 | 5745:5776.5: 1.05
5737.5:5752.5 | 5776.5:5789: 0.93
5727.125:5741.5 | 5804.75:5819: 1.04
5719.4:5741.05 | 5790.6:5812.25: 1.04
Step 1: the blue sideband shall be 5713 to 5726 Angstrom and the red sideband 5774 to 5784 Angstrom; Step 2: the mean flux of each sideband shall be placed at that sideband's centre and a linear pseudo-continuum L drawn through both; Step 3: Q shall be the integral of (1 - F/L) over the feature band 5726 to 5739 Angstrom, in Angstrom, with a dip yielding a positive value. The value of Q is 0.7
